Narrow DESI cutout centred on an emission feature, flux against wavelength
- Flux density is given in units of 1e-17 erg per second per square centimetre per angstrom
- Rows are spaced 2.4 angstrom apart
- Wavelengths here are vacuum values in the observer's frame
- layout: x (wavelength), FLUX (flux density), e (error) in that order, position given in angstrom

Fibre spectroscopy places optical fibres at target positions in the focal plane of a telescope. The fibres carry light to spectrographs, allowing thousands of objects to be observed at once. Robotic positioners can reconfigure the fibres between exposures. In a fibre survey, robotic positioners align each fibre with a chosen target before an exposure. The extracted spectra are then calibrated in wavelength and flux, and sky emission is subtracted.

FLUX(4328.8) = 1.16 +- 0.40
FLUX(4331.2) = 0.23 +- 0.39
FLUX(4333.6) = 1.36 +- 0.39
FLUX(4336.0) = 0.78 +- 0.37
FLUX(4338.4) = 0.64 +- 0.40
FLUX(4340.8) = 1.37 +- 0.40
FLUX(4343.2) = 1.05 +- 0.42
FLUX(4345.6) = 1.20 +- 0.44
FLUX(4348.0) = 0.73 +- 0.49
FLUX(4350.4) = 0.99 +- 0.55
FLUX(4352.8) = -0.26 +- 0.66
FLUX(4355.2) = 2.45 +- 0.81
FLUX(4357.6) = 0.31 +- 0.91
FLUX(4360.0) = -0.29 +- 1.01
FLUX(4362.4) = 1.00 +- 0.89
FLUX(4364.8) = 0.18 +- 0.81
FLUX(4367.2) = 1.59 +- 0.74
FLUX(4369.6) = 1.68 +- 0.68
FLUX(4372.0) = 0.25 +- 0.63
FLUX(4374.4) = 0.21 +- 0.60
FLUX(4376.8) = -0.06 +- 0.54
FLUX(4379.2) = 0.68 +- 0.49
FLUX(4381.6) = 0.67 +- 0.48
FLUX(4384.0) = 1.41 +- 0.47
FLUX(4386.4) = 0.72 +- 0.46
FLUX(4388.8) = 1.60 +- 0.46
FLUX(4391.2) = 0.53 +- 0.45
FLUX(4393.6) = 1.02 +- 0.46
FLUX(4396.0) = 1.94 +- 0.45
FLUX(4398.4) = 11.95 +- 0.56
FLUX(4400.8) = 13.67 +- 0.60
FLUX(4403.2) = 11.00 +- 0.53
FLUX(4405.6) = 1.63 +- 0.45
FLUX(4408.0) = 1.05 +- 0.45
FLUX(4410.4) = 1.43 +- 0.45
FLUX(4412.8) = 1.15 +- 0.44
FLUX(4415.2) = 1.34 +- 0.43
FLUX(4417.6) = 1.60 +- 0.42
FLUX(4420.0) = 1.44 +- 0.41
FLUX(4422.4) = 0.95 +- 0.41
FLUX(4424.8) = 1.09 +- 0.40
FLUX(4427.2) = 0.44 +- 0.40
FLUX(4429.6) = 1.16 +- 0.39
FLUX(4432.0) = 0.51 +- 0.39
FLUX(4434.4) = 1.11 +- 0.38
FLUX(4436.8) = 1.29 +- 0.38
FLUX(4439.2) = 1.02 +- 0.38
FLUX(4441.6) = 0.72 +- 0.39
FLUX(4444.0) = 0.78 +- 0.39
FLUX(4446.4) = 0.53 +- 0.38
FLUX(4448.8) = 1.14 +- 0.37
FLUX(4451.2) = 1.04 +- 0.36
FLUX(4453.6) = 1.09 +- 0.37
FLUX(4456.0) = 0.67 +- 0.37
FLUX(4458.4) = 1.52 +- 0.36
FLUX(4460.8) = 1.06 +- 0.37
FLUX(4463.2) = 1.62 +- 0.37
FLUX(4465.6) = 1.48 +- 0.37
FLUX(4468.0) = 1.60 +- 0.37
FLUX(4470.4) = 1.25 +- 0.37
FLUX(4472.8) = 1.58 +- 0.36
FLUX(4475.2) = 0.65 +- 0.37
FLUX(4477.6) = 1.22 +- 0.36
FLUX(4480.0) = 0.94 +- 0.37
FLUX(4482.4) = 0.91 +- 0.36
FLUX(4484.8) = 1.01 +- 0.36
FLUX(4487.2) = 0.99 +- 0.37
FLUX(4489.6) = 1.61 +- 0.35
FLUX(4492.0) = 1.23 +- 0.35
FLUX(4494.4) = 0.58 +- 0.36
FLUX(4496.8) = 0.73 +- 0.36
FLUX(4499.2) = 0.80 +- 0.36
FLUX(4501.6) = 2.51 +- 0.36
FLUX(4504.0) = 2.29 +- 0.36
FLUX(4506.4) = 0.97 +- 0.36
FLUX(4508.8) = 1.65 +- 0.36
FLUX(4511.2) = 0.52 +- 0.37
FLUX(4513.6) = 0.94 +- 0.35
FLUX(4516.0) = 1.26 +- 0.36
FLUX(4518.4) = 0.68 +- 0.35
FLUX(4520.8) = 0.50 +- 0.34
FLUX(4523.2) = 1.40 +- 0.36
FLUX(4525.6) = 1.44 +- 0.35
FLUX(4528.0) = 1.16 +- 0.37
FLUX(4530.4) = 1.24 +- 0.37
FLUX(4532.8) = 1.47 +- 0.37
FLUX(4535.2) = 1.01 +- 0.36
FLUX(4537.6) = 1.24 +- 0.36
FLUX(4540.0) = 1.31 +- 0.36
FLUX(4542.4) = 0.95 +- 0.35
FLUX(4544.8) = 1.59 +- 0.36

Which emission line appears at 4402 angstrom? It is [O II]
